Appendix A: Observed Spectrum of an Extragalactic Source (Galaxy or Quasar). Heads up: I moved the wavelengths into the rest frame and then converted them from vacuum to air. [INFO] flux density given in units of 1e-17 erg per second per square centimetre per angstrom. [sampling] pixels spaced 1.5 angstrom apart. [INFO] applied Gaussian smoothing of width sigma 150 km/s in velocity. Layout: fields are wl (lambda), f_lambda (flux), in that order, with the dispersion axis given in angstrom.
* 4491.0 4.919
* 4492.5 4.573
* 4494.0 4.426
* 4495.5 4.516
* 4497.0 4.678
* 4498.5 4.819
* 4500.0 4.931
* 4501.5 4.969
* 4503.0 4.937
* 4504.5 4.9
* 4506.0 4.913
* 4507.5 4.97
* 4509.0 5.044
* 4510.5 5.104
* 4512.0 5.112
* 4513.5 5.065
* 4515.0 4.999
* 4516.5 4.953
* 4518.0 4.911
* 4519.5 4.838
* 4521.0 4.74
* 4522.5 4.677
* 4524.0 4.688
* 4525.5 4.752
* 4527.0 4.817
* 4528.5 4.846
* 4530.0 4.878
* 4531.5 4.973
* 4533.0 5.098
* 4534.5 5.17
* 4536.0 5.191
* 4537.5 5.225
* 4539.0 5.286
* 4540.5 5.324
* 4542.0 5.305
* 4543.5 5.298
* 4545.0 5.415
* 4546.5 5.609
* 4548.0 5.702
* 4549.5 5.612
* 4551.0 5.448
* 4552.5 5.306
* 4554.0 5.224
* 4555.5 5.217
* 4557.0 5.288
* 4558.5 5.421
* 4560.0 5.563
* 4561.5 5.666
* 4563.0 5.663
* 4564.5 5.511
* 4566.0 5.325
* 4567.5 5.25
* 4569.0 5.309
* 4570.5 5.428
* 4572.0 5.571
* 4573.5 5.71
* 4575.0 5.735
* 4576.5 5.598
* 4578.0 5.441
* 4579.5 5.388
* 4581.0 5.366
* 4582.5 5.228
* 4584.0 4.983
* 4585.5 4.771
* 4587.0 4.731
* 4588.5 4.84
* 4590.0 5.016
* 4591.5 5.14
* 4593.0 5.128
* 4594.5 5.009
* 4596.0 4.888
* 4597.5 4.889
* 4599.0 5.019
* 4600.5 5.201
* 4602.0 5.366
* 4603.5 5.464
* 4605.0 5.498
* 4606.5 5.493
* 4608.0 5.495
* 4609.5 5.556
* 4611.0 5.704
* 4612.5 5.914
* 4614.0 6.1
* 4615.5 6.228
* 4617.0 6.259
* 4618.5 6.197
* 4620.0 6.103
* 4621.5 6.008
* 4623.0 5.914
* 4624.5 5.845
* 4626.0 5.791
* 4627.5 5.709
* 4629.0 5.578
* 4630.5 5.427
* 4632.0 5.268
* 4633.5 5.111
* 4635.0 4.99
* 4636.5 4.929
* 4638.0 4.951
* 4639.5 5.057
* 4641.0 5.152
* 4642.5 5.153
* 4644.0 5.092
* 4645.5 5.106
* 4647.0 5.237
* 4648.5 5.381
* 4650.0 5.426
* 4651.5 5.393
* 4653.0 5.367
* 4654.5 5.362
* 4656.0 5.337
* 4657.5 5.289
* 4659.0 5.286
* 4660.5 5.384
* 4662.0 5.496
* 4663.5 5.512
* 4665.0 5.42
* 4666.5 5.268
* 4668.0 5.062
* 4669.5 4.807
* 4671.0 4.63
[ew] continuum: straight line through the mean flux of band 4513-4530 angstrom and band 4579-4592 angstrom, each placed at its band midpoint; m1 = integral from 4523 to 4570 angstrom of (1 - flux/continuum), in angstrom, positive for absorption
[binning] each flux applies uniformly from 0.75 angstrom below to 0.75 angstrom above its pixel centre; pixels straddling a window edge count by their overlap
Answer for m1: -3.3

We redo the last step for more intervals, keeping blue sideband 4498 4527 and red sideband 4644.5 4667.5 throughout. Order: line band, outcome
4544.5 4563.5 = -1.6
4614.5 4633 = -2.1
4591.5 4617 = -1.3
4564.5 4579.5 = -1.2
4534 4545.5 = -0.7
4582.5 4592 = 0.4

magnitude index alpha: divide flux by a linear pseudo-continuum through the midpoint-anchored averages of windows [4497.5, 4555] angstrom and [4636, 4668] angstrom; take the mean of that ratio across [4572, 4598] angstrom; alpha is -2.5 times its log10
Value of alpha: 0.00 mag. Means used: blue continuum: 5.08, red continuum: 5.26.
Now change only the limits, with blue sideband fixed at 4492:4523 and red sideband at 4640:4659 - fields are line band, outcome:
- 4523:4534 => 0.013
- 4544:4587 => -0.078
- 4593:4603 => 0.010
